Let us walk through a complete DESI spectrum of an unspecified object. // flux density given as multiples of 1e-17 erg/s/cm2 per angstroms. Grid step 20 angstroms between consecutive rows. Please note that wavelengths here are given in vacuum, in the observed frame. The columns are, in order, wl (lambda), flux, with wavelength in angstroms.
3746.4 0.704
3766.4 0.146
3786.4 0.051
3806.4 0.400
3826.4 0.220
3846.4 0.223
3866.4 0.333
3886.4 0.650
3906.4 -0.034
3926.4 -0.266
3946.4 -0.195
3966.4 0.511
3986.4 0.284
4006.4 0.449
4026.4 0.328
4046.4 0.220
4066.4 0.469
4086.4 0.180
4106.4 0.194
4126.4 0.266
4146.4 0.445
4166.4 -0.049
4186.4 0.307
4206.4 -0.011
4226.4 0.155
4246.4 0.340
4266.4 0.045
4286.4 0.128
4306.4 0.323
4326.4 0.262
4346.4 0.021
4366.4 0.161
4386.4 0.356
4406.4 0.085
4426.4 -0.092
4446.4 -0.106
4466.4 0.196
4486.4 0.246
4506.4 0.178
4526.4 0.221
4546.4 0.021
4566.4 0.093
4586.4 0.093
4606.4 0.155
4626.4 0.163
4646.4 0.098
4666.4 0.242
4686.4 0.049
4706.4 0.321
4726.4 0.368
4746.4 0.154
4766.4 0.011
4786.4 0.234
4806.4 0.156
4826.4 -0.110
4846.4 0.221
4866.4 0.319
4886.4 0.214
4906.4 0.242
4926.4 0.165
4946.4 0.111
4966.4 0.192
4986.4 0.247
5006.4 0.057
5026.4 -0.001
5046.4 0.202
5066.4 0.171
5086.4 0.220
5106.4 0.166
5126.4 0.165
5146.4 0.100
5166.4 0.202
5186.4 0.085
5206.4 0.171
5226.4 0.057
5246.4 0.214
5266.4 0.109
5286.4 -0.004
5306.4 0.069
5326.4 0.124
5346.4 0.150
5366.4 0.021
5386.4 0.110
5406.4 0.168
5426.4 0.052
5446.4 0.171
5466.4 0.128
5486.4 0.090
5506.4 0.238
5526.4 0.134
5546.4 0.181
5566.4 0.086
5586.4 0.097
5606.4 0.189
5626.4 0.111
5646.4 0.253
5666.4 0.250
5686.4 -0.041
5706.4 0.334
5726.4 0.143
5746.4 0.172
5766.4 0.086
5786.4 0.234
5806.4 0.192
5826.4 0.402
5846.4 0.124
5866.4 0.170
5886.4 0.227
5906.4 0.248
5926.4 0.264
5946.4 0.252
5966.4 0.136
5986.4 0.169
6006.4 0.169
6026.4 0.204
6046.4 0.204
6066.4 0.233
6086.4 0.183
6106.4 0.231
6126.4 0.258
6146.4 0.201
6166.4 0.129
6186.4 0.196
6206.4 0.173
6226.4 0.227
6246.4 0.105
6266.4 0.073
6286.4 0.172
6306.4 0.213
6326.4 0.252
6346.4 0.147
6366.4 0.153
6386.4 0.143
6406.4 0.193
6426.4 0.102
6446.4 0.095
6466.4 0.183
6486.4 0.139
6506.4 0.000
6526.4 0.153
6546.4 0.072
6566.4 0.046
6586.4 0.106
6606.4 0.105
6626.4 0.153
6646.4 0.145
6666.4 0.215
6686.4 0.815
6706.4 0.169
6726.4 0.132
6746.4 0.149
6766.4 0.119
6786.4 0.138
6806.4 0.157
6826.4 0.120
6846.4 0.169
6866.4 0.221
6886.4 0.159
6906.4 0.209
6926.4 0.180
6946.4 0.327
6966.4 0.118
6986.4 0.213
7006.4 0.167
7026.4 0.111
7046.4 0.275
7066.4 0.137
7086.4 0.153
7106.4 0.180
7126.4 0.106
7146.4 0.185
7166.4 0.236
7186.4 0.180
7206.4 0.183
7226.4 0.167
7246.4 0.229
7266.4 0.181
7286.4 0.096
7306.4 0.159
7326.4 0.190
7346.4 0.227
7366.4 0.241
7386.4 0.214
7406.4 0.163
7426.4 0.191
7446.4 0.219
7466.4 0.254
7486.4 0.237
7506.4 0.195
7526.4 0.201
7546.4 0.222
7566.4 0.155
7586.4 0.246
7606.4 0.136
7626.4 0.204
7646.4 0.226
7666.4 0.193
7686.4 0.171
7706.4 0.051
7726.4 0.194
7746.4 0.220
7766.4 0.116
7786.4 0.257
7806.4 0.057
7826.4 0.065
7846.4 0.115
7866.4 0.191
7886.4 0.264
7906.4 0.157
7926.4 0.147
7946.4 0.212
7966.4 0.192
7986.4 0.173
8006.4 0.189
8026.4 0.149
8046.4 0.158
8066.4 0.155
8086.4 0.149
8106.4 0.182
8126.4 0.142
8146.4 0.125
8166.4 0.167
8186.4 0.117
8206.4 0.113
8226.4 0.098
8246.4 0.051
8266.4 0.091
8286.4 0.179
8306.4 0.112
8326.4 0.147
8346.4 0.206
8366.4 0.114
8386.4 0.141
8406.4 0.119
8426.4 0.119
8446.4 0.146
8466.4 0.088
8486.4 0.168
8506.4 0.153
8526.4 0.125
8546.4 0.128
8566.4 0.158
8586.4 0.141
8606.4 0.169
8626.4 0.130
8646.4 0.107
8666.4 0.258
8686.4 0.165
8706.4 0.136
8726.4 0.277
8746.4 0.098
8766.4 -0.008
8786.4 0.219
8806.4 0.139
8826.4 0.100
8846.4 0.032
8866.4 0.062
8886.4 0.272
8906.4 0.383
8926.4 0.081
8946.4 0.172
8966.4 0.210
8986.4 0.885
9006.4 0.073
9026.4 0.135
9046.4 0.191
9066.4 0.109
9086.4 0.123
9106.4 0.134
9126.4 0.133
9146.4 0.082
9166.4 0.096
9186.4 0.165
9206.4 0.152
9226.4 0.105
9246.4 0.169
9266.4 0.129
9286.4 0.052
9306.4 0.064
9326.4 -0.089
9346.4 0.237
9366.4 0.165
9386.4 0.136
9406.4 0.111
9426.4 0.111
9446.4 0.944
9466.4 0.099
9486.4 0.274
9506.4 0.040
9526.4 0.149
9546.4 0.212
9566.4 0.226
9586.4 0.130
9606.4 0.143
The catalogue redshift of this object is 0.795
